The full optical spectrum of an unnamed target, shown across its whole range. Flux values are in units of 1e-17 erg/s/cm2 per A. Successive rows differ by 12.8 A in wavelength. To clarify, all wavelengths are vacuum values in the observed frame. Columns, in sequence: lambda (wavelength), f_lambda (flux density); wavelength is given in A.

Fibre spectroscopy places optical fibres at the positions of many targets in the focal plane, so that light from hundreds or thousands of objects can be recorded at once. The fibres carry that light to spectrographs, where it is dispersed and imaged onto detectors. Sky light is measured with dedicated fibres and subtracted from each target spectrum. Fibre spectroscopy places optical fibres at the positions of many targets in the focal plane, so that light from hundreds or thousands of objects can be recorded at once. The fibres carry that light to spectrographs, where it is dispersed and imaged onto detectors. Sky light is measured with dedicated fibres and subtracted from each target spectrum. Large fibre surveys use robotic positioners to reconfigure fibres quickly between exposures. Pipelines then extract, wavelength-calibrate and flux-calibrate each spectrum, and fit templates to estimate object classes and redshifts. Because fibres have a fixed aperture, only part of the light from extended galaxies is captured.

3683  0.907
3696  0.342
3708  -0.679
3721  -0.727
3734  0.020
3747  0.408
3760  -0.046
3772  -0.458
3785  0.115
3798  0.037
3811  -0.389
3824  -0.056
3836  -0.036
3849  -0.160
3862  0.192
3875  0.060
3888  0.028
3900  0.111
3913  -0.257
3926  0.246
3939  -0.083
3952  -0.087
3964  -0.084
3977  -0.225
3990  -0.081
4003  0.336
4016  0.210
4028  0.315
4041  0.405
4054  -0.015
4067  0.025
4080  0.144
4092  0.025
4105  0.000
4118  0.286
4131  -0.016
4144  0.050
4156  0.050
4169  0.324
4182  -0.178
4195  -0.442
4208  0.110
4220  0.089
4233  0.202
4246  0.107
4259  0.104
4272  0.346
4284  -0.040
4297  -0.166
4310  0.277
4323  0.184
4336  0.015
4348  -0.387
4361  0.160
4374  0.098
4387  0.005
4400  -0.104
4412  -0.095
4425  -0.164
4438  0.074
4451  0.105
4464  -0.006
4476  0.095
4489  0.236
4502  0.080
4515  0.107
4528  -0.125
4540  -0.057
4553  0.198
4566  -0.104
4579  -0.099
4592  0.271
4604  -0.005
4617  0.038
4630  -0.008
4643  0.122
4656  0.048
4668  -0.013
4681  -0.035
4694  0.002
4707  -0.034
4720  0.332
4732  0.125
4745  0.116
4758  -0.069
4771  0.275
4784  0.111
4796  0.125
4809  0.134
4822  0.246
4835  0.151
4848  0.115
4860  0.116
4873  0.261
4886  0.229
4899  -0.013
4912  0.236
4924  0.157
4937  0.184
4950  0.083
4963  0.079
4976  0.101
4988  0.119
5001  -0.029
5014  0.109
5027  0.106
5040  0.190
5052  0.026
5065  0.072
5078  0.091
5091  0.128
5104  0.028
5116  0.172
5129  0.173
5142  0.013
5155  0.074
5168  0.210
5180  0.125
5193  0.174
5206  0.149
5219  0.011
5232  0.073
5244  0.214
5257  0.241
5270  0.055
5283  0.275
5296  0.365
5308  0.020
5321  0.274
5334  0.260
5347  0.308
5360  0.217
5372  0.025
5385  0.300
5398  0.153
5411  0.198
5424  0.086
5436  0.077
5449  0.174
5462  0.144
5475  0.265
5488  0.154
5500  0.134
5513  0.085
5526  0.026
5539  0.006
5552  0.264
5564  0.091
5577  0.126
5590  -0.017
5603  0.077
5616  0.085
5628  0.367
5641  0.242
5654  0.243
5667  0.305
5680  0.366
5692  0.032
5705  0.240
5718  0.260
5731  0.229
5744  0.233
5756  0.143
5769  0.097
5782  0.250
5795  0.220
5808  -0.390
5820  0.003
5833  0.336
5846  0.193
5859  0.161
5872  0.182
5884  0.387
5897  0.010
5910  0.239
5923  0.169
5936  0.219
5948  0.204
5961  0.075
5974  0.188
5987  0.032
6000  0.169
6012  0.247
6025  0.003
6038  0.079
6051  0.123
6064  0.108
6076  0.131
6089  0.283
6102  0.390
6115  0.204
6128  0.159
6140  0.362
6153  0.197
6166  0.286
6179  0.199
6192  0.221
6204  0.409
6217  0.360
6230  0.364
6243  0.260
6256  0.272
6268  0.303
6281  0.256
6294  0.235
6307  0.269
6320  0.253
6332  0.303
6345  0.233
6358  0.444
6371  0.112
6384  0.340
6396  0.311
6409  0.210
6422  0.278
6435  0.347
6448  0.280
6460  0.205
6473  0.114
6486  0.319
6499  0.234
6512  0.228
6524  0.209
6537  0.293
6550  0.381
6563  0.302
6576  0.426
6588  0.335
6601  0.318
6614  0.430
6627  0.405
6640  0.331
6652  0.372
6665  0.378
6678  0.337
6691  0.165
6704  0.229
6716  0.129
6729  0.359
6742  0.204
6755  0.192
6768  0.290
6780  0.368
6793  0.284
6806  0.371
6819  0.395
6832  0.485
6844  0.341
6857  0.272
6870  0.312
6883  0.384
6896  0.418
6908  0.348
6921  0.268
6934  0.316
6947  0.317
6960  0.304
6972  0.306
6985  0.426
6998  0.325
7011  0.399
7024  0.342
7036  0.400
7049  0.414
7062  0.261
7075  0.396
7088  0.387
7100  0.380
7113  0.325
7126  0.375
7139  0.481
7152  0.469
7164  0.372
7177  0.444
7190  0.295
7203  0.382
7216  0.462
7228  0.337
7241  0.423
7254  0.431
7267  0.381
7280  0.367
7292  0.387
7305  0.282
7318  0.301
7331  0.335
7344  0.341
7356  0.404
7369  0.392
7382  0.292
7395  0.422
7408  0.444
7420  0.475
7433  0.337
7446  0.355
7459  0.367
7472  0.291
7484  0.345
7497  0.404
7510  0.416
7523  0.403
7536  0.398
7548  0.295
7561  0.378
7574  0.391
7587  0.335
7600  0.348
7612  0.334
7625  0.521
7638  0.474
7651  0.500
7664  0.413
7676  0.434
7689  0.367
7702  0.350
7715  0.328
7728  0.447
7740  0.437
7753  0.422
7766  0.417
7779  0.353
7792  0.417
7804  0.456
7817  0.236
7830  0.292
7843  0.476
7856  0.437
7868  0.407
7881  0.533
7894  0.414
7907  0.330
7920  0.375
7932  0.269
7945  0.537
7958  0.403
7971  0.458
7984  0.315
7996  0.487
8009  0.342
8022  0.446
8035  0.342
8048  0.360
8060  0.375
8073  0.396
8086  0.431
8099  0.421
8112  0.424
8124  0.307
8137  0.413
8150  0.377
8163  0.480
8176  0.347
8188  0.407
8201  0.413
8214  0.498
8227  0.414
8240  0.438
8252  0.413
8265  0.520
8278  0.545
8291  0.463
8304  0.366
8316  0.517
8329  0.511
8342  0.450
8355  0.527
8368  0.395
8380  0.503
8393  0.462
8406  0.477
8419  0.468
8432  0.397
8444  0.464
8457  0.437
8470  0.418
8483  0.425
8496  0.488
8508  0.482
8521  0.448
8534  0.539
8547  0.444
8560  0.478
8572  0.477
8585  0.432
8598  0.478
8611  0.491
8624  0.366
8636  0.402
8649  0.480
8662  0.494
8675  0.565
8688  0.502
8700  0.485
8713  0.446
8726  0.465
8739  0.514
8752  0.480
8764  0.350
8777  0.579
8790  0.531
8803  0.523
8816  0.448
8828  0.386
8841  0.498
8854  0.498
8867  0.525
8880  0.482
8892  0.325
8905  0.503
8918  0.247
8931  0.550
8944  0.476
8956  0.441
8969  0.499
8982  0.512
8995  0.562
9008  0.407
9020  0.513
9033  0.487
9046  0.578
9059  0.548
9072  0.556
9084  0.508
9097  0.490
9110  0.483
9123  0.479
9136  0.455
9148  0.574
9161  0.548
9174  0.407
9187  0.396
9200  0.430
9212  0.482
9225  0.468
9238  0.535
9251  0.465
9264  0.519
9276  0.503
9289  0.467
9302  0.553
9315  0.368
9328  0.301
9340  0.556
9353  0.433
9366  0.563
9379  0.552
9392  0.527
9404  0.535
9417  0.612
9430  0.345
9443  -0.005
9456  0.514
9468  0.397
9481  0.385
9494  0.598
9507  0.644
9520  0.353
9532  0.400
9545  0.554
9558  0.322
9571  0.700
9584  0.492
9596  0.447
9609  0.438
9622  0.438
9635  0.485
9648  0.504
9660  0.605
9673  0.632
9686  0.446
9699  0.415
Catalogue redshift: 0.557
